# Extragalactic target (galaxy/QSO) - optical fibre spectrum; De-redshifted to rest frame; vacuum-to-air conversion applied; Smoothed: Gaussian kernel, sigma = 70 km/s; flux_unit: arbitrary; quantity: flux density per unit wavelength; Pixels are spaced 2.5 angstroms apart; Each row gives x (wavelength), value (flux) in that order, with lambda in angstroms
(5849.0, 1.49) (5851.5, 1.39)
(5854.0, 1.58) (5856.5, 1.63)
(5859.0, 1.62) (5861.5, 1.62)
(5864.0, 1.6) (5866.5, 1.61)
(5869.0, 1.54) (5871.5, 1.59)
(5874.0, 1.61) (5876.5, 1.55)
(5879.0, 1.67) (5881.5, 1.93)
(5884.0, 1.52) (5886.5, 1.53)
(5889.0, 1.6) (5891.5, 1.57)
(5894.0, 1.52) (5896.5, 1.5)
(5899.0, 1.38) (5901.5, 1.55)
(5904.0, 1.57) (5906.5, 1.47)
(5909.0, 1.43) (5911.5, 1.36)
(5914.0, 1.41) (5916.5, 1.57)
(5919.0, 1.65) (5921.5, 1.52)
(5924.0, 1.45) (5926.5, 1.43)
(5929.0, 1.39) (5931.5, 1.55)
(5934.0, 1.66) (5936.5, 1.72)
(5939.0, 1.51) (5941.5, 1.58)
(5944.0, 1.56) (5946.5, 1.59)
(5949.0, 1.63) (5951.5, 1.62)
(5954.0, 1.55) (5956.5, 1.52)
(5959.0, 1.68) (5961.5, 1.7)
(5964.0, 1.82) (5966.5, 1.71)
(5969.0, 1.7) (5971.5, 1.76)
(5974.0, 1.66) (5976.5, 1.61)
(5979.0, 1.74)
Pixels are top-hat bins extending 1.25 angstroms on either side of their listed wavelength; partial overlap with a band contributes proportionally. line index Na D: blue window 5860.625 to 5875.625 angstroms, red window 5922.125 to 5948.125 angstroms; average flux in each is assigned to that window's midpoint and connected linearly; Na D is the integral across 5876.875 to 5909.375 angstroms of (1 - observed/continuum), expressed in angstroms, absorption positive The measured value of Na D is 0.31 angstroms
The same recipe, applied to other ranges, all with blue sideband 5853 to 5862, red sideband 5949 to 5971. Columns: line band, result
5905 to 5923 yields 1.7 angstroms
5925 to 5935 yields 0.9 angstroms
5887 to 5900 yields 0.9 angstroms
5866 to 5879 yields 0.3 angstroms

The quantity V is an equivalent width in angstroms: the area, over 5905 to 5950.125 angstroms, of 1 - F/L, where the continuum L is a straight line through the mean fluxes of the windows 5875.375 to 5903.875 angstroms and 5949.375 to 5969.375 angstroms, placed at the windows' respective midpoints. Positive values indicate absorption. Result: 2.6 angstroms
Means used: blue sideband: 1.57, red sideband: 1.66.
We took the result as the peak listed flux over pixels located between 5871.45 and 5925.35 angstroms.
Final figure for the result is 1.93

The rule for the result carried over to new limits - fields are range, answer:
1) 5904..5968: 1.82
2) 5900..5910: 1.57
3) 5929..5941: 1.72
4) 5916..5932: 1.65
